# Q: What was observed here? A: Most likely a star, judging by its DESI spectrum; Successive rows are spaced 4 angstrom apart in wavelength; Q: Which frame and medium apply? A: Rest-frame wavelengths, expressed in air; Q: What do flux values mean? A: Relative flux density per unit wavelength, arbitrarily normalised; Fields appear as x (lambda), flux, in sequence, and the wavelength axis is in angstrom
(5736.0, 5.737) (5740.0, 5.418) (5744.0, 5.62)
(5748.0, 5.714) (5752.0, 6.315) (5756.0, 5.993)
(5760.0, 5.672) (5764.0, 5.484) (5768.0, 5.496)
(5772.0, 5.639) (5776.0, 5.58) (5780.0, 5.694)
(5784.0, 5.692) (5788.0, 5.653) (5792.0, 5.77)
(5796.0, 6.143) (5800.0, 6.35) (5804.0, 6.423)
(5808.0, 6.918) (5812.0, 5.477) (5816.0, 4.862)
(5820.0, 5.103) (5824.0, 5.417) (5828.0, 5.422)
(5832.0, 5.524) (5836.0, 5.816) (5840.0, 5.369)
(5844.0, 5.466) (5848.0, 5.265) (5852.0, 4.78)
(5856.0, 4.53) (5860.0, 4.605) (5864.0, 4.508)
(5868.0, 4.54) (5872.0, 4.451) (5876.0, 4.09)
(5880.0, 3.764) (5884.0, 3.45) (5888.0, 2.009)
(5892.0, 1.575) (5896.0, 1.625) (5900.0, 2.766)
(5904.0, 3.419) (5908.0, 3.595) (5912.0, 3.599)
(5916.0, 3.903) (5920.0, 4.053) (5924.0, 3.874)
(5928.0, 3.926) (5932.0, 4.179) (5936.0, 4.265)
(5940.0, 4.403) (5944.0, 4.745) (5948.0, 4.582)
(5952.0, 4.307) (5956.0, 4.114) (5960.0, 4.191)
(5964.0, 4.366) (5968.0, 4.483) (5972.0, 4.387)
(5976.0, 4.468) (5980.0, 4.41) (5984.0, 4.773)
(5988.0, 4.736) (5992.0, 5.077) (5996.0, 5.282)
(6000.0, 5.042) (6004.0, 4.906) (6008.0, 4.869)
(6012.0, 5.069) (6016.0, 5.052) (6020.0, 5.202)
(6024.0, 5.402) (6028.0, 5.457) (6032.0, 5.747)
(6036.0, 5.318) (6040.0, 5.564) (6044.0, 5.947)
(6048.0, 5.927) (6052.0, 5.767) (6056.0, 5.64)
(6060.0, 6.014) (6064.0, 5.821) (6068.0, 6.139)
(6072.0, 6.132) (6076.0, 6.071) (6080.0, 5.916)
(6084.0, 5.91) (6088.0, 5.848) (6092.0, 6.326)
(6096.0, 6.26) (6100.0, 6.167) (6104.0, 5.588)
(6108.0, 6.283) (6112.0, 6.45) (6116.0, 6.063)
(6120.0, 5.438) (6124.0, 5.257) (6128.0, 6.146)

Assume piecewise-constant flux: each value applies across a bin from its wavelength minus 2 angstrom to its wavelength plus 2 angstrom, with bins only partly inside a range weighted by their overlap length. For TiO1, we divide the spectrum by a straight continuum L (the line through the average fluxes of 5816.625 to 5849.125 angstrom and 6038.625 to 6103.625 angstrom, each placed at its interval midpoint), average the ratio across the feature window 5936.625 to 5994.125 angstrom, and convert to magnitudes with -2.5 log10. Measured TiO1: 0.259 mag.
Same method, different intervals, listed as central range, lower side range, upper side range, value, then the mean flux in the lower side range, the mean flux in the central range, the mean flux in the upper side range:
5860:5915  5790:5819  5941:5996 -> 0.47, 5.96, 3.39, 4.54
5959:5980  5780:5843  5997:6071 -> 0.26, 5.72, 4.39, 5.5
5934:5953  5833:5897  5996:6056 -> 0.07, 4.18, 4.47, 5.38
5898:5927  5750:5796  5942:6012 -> 0.35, 5.74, 3.61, 4.64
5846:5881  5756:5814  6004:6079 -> 0.27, 5.86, 4.52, 5.6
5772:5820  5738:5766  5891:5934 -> -0.15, 5.75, 5.83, 3.36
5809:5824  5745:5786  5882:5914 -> -0.16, 5.73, 5.3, 2.75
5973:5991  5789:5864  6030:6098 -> 0.24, 5.49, 4.61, 5.9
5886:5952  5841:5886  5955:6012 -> 0.28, 4.51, 3.56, 4.67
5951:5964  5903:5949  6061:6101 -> 0.06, 4.05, 4.22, 6.06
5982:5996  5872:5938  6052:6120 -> -0.07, 3.41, 4.92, 6.01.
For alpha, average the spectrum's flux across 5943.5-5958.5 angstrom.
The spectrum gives 4.4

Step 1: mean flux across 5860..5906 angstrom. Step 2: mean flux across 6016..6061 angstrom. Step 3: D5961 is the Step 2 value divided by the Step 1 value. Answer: 1.67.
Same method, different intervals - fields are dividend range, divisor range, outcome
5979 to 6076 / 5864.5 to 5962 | 1.45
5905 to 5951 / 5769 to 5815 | 0.69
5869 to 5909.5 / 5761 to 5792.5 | 0.55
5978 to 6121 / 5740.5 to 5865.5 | 1.01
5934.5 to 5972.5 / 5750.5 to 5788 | 0.77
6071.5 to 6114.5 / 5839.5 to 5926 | 1.58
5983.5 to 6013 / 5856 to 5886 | 1.18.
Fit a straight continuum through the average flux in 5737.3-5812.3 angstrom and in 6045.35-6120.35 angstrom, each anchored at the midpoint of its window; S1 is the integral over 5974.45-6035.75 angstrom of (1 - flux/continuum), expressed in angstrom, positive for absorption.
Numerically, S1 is 9.4 angstrom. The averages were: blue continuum 5.85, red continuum 6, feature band 5.05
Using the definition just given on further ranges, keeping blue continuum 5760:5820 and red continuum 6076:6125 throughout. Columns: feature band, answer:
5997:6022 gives 3.7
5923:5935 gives 3.8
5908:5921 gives 4.6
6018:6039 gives 1.8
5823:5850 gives 1.5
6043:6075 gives 0.1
